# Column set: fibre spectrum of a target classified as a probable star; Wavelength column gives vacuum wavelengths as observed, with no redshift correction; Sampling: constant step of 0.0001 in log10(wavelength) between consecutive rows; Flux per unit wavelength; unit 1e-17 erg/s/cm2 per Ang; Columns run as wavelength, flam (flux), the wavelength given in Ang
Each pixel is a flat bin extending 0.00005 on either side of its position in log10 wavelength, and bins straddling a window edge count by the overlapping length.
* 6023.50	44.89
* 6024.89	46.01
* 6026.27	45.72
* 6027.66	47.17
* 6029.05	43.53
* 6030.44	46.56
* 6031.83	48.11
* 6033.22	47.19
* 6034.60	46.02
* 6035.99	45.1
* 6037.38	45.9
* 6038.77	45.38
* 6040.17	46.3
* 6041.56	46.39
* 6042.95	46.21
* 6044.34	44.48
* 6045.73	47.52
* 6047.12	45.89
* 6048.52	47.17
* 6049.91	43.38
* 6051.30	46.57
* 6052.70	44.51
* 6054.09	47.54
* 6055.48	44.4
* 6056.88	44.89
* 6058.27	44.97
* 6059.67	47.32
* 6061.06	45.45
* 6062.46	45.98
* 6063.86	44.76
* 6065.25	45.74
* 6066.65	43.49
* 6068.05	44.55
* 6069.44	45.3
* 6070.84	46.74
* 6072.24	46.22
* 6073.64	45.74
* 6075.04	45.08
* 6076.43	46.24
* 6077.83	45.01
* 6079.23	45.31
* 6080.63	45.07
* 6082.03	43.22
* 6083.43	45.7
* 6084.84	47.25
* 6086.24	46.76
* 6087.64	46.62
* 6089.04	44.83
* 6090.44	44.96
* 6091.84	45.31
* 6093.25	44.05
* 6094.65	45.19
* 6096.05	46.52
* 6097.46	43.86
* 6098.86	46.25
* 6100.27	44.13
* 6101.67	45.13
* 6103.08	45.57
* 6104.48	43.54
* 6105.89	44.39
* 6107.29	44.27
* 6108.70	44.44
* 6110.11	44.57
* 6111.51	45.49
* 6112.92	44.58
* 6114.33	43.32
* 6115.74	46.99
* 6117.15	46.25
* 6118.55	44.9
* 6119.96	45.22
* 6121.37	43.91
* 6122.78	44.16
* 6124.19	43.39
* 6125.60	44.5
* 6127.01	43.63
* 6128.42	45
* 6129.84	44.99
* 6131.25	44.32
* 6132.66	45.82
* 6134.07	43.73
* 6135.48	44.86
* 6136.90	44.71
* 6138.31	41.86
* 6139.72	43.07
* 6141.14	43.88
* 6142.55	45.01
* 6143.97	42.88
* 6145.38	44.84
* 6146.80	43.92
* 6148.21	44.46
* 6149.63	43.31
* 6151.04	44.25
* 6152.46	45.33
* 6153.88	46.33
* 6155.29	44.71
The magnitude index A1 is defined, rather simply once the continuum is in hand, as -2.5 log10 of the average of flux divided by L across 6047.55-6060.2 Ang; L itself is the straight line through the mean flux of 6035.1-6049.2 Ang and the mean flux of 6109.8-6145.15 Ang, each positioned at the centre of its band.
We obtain 0.00 mag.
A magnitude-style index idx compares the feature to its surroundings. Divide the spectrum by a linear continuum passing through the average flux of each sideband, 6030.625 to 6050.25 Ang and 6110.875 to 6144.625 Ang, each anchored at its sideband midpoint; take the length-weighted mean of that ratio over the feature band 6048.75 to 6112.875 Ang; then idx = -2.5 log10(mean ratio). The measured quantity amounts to 0.002 mag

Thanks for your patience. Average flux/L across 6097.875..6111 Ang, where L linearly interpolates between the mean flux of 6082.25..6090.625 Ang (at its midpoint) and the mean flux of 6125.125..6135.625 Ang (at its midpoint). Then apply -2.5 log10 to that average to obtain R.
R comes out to 0.02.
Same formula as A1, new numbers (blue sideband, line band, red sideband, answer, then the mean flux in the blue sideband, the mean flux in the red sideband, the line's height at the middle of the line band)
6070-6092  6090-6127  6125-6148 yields 0.003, 45.6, 44.2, 44.9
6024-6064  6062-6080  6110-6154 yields 0.001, 45.9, 44.5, 45.4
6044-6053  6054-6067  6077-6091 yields 0.006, 45.7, 45.5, 45.6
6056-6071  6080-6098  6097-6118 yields -0.007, 45.3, 44.9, 45.1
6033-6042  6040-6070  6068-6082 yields 0.004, 46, 45.5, 45.7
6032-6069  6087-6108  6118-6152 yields -0.003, 45.7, 44.2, 44.9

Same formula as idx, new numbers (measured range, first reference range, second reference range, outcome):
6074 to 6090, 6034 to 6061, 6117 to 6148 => -0.01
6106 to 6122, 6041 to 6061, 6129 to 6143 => -0.01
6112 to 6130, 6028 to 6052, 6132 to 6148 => -0.01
